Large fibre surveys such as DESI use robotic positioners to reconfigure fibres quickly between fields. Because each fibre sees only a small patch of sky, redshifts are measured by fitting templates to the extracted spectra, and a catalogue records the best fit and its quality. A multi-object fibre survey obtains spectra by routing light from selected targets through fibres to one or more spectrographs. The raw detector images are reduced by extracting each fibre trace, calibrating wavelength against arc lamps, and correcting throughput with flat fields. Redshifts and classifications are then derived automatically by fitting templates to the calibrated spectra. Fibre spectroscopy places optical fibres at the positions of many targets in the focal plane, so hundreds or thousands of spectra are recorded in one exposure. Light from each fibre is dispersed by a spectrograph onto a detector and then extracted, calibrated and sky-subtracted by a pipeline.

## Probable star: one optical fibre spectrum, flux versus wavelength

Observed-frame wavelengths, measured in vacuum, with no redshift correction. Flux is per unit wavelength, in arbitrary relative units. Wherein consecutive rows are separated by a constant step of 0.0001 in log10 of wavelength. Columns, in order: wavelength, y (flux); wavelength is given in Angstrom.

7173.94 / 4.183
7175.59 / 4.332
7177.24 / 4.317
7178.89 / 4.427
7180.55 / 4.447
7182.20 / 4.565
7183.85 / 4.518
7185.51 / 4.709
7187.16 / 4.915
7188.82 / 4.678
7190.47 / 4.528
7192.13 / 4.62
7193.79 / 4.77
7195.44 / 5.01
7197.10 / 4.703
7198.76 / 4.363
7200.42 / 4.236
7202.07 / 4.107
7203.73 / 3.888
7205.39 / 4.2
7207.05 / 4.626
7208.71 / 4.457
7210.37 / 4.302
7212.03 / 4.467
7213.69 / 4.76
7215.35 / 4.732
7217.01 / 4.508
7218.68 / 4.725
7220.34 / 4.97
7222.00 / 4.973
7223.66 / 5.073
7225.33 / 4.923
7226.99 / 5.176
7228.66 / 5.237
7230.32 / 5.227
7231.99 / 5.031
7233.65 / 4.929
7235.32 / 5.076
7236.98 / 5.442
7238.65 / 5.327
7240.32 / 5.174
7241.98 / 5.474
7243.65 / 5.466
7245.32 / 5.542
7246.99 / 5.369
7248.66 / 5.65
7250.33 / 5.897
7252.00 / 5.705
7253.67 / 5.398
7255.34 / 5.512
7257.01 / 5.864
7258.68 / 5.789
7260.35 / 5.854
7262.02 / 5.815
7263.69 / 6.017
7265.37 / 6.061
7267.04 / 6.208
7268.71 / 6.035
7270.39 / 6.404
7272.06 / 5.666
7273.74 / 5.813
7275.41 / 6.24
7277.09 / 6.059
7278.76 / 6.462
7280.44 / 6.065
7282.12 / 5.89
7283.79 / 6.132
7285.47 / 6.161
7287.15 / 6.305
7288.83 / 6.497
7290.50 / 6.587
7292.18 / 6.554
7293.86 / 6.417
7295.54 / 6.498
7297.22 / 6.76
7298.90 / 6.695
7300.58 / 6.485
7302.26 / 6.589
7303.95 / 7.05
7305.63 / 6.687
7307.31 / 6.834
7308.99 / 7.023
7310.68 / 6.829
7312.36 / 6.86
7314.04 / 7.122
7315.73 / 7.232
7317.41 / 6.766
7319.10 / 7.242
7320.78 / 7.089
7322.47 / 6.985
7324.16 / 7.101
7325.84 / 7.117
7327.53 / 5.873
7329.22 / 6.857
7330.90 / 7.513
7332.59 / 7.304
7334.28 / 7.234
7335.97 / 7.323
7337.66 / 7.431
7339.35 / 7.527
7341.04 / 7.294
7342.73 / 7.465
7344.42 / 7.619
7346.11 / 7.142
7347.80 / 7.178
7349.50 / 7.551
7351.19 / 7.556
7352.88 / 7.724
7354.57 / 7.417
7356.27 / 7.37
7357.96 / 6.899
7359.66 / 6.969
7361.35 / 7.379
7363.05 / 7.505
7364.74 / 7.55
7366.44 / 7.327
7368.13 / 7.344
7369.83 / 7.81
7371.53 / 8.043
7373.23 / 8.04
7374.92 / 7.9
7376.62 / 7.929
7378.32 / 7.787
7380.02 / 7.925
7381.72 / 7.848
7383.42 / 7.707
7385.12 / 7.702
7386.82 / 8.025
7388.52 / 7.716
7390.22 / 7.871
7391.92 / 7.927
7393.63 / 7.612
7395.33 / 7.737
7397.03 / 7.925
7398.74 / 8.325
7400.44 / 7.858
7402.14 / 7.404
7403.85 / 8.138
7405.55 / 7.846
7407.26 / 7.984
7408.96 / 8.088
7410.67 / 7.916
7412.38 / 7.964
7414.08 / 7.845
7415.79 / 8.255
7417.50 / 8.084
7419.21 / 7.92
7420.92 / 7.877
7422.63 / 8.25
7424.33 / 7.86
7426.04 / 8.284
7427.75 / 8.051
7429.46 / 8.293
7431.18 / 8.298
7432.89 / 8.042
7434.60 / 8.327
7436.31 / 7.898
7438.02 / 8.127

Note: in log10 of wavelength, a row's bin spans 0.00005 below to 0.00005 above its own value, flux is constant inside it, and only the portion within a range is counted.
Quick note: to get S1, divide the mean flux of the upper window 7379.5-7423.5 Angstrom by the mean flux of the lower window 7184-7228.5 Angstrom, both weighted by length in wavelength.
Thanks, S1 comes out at 1.71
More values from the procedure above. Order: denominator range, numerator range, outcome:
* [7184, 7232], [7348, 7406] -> 1.64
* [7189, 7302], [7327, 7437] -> 1.41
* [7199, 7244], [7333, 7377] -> 1.55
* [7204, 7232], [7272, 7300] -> 1.32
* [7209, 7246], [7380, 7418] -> 1.58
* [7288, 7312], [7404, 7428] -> 1.20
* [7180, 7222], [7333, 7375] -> 1.63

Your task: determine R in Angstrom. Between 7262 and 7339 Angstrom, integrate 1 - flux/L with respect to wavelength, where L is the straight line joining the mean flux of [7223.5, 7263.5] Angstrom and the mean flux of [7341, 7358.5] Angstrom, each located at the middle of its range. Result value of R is -1.6 Angstrom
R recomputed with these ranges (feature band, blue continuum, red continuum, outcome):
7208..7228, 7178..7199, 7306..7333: 1.6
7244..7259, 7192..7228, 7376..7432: -0.8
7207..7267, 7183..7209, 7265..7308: 1.1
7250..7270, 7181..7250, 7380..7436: -1.0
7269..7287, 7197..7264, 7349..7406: -0.5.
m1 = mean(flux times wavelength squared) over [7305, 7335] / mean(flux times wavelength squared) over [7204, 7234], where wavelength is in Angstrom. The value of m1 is 1.50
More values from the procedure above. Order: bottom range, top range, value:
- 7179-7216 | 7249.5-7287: 1.34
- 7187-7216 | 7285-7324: 1.54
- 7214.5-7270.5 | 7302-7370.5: 1.36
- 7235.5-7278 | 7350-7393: 1.37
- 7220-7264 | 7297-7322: 1.30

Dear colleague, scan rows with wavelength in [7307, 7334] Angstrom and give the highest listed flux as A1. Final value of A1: 7.513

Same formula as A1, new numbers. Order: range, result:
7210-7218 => 4.76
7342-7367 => 7.724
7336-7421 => 8.325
